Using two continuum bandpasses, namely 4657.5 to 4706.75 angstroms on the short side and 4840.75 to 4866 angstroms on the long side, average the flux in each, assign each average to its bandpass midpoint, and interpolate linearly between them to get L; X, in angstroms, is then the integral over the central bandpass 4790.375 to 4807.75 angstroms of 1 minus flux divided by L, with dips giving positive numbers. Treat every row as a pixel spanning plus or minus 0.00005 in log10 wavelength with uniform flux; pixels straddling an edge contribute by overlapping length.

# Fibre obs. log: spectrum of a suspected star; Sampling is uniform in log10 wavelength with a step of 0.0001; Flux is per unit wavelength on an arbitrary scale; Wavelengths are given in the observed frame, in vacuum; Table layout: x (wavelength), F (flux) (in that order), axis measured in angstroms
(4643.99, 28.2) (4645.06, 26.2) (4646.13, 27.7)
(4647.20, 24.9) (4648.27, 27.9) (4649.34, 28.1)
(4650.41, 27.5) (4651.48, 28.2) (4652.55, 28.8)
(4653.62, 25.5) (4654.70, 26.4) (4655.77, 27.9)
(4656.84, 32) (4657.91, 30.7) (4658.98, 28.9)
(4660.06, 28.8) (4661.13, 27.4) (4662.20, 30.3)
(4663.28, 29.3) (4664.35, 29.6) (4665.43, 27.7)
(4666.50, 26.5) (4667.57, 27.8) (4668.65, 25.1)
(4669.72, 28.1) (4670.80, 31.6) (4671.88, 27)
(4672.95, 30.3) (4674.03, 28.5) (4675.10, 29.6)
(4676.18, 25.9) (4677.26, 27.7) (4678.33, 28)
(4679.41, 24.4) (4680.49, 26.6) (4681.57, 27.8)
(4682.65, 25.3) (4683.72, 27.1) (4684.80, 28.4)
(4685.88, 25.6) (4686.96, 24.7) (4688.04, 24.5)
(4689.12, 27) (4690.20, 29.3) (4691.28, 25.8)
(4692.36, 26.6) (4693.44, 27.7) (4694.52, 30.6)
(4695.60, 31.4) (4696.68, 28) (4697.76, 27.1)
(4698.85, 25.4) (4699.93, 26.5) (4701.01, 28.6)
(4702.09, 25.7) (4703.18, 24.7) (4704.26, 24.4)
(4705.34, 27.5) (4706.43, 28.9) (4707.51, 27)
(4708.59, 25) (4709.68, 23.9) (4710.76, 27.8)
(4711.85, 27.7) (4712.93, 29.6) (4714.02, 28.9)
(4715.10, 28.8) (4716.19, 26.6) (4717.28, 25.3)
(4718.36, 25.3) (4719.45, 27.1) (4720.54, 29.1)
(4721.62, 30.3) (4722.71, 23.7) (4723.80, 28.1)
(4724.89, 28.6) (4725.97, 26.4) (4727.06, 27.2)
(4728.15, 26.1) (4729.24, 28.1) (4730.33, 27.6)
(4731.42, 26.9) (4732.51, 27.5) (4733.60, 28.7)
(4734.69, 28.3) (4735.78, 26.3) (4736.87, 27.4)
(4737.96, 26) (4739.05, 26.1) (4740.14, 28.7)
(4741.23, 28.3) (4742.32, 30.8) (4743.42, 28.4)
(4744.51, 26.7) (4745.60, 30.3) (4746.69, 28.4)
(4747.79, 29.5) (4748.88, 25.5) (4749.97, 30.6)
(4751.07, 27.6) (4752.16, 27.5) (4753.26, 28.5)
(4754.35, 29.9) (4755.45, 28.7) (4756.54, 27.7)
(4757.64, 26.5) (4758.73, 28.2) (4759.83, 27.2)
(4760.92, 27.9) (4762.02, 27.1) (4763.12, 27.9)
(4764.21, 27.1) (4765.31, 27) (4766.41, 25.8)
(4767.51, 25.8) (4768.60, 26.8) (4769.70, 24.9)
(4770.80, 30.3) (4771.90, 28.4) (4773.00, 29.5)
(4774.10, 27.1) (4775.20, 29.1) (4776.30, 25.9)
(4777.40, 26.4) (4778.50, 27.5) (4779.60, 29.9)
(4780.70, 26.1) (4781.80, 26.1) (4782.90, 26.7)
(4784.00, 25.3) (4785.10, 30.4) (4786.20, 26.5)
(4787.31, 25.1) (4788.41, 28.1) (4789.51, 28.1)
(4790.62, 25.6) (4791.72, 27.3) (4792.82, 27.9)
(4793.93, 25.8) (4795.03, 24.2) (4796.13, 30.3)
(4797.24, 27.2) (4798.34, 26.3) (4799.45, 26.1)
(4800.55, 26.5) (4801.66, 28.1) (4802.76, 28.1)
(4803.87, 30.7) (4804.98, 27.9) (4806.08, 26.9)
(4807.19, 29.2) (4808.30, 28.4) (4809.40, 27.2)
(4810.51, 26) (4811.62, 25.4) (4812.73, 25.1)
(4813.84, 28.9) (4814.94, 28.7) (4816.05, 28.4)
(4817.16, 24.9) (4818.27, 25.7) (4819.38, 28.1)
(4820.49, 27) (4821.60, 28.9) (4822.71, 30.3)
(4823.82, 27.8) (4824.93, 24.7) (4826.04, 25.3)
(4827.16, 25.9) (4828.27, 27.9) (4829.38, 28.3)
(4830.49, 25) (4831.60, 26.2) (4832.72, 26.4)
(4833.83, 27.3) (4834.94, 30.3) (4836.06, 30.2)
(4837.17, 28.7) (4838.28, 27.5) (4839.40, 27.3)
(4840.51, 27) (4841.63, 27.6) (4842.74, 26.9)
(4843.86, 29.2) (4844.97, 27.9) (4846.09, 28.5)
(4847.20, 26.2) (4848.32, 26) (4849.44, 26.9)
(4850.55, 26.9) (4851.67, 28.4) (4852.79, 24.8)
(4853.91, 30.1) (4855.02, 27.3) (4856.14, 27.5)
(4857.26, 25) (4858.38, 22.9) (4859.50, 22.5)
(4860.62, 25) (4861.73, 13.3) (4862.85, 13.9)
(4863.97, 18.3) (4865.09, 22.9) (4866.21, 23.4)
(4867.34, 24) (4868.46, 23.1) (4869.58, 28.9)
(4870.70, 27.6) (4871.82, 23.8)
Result -1.1 angstroms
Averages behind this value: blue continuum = 27.6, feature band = 27.4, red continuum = 24.9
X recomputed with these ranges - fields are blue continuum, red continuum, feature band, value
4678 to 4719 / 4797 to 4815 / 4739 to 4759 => -0.89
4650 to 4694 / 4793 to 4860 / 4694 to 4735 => 0.36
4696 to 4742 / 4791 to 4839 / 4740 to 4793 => -0.81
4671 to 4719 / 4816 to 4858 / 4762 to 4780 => -0.14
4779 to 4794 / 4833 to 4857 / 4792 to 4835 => 0.23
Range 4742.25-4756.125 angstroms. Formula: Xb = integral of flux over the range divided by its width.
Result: 28.6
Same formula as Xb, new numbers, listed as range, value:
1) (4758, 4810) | 27.4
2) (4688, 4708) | 27.3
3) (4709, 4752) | 27.6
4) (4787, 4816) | 27.3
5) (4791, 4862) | 27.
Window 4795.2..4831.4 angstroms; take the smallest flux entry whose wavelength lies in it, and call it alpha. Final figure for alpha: 24.7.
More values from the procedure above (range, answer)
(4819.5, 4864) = 13.3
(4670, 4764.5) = 23.7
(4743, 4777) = 24.9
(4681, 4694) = 24.5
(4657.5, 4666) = 27.4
